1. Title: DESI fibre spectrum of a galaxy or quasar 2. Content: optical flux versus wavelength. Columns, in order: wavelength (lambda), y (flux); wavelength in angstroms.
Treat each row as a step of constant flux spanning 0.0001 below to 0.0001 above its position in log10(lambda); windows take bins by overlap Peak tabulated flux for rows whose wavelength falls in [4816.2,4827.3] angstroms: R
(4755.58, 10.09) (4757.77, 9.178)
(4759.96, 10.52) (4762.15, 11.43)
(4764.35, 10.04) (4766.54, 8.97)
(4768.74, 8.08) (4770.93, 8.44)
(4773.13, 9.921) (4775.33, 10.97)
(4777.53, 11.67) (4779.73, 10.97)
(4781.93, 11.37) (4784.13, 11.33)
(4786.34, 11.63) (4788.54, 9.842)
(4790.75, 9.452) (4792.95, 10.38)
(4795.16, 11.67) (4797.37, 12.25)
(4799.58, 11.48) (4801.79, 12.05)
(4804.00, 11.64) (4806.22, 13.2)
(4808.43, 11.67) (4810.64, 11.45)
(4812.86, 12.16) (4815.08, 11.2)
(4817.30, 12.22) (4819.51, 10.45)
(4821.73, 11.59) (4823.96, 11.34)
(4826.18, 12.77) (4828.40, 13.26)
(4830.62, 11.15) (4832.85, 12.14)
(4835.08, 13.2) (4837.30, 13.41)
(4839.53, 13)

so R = 12.77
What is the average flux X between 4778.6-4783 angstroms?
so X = 11.2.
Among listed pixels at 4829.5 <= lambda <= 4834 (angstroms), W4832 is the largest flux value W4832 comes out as 12.14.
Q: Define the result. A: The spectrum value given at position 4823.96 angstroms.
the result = 11.34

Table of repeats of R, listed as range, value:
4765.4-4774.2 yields 9.921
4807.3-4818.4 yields 12.22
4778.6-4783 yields 11.37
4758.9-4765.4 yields 11.43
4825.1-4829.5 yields 13.26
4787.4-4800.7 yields 12.25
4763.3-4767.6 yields 10.04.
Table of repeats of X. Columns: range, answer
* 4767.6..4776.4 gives 9.34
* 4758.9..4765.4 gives 10.7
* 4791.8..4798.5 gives 11.4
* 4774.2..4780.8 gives 11.2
